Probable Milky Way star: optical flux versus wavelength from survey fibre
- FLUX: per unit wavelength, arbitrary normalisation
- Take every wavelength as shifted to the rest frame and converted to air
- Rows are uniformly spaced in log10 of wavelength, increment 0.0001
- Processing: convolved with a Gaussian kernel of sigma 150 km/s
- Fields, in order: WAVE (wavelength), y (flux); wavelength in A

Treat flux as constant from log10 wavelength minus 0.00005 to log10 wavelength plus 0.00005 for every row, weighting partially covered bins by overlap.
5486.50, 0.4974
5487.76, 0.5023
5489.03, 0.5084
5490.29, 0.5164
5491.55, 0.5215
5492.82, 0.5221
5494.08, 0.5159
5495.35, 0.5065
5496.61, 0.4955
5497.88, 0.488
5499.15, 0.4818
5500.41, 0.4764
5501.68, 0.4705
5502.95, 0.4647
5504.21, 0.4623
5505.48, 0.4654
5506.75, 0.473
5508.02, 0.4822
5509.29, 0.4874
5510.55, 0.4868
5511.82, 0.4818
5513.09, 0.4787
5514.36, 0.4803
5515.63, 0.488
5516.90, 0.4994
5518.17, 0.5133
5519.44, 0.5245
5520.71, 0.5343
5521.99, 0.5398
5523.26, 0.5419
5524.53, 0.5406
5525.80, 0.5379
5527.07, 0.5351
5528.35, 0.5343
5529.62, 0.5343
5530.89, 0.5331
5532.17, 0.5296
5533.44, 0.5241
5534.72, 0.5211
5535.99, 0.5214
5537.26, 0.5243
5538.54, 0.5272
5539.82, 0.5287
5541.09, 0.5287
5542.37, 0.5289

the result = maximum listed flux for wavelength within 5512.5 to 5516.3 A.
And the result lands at 0.488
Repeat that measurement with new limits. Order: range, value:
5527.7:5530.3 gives 0.5343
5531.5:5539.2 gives 0.5296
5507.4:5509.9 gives 0.4874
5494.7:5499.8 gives 0.5065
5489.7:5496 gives 0.5221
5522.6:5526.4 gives 0.5419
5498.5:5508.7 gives 0.4822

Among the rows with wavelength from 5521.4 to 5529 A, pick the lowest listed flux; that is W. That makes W 0.5343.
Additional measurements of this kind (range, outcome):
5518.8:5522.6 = 0.5245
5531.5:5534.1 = 0.5241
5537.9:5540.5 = 0.5272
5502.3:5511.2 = 0.4623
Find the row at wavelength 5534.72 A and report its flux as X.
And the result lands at 0.5211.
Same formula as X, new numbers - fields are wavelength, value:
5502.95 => 0.4647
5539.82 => 0.5287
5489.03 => 0.5084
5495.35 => 0.5065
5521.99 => 0.5398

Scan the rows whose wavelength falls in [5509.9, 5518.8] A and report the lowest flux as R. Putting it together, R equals 0.4787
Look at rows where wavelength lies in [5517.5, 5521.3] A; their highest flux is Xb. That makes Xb 0.5343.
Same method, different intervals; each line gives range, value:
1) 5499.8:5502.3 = 0.4764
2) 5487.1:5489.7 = 0.5084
